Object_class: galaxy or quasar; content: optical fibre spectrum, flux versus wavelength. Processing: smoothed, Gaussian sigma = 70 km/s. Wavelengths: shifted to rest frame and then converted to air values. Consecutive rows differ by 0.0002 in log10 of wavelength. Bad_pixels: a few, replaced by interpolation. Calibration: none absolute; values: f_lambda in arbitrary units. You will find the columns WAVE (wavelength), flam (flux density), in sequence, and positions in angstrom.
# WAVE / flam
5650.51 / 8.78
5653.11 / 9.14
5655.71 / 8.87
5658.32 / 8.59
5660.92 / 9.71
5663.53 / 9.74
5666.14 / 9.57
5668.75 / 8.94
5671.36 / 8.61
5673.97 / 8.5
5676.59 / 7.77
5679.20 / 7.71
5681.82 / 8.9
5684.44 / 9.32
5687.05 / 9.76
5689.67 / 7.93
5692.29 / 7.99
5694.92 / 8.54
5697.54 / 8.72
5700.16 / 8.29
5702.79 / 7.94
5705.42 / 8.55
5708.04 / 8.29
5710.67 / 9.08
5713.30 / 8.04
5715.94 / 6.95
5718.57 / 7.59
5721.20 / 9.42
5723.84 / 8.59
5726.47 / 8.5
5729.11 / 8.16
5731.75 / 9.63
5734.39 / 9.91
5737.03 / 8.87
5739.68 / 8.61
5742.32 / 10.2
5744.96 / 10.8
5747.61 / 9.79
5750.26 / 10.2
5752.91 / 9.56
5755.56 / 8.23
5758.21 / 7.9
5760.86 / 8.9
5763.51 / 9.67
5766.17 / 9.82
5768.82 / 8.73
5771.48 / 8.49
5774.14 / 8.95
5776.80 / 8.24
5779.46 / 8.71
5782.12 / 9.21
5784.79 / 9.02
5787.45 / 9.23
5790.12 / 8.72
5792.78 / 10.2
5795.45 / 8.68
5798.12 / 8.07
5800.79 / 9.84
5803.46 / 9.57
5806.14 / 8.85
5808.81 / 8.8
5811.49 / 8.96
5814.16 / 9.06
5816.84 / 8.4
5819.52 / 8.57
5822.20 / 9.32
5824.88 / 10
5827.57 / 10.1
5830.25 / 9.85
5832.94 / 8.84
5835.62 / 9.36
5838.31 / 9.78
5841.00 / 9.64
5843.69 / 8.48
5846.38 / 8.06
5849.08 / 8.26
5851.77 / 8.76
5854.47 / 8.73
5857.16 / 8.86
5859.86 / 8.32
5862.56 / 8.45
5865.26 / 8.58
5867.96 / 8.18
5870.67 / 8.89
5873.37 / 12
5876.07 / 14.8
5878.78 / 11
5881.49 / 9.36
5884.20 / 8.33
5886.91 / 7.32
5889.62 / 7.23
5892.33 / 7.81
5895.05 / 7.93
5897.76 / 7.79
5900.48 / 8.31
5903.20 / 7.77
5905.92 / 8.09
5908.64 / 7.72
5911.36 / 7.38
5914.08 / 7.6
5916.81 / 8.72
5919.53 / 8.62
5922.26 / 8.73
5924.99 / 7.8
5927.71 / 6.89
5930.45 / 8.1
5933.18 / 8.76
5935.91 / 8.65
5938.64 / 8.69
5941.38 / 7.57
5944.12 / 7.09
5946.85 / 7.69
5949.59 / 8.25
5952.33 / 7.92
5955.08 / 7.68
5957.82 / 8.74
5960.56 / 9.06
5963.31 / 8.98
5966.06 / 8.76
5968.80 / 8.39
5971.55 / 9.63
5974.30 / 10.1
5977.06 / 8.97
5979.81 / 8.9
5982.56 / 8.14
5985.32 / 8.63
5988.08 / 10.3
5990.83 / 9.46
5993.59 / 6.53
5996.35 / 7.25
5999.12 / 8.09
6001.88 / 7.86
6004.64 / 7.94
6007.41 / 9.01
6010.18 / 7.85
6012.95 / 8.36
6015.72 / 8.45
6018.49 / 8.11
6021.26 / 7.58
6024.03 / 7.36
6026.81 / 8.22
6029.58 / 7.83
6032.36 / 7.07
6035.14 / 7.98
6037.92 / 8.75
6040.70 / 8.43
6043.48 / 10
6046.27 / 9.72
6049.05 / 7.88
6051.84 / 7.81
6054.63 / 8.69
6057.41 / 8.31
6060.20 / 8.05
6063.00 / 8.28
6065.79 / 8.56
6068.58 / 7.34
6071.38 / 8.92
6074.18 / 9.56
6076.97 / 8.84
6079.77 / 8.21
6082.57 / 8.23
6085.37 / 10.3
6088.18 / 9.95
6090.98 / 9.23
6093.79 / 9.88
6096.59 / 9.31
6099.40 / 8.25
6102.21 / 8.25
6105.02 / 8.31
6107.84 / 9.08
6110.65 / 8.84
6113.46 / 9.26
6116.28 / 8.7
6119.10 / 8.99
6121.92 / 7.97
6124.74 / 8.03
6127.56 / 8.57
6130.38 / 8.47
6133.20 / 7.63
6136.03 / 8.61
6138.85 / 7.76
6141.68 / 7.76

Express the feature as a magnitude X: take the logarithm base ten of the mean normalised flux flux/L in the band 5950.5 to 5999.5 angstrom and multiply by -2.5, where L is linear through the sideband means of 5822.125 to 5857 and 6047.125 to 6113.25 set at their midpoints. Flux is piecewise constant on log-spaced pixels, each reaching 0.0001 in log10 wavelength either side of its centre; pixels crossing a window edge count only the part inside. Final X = 0.03 mag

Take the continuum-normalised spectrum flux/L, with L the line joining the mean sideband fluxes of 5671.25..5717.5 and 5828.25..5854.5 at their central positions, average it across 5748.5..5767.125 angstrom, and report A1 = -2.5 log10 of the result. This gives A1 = -0.07 mag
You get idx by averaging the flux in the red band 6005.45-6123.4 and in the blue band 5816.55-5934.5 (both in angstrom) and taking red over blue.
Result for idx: 0.98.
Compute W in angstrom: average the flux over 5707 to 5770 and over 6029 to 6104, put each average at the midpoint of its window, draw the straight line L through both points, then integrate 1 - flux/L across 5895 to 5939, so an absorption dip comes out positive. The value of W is 3.6 angstrom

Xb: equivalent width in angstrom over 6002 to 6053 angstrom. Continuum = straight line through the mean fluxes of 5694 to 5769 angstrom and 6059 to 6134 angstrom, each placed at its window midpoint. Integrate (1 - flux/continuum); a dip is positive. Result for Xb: 3.0 angstrom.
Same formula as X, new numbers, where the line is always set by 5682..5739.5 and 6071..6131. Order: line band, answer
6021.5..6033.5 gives 0.157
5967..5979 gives -0.056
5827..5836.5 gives -0.100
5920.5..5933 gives 0.099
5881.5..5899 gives 0.112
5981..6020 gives 0.065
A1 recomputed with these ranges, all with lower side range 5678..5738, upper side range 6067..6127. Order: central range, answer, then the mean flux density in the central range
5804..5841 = -0.07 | 9.24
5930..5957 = 0.09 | 8.05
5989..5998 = 0.11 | 7.89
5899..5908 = 0.09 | 8.02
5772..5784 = -0.02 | 8.77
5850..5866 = 0.01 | 8.61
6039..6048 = -0.06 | 9.31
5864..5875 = -0.11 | 9.56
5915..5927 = 0.04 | 8.35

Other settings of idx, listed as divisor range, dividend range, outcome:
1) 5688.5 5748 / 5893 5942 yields 0.93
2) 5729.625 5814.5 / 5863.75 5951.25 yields 0.93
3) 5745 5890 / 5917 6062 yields 0.91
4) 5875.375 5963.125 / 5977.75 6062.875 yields 1.00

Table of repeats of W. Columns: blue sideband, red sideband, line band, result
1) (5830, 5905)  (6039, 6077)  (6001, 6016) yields 0.8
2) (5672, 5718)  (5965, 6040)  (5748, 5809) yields -5.0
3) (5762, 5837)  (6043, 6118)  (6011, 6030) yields 1.9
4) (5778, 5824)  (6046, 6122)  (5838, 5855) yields 0.4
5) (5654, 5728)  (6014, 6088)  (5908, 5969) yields 2.2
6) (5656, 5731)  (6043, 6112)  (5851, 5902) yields -1.8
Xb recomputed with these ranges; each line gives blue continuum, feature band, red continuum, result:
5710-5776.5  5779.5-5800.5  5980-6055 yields -0.4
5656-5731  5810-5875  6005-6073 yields -4.9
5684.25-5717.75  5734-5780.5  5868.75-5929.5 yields -4.1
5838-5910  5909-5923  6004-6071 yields 0.8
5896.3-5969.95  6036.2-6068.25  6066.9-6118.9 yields 0.6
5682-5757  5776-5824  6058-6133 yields -0.9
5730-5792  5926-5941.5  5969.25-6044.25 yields 0.9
